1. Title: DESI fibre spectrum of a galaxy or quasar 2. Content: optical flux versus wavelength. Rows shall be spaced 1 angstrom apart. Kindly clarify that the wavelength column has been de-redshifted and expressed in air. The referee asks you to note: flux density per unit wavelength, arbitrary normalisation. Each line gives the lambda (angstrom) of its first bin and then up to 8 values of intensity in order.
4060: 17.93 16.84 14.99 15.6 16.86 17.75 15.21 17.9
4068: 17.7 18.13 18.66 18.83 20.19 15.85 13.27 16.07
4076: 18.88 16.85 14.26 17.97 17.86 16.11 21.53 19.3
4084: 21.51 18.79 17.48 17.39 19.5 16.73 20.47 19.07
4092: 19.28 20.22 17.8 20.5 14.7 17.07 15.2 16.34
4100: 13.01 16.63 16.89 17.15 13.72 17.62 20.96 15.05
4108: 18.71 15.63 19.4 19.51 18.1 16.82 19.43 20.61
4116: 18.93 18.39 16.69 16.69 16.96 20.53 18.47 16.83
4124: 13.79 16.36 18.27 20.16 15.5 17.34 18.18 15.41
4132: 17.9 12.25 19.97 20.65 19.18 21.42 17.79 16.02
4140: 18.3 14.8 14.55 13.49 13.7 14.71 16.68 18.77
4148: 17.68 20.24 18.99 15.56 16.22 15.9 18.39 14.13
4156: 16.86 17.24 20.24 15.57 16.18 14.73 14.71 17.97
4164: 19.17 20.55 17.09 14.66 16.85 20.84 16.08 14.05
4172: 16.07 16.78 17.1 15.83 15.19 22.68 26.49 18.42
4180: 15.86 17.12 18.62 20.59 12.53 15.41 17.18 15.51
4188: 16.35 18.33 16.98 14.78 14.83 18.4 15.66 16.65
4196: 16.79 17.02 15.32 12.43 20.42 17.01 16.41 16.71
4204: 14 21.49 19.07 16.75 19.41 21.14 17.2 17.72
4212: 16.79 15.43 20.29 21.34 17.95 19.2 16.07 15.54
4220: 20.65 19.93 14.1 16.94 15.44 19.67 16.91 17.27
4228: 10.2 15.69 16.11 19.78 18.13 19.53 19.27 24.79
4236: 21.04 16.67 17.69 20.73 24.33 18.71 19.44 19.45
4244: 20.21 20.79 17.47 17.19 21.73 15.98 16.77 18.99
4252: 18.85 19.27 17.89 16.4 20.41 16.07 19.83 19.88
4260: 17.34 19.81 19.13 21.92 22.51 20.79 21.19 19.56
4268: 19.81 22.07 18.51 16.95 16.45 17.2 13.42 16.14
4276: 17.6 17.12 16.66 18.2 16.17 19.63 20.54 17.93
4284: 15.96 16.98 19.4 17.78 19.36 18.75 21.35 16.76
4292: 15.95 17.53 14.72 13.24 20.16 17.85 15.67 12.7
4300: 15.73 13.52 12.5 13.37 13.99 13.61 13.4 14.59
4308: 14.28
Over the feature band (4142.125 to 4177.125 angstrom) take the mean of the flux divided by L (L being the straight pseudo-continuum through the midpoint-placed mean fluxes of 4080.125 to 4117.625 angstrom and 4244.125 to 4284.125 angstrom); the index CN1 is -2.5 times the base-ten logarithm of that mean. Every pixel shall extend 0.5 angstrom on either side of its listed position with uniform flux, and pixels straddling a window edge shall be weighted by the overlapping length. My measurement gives 0.09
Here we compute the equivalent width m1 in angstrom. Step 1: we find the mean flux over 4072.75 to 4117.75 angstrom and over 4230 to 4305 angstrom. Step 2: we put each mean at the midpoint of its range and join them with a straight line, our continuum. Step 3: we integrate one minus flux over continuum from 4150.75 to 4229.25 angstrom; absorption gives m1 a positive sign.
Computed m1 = 3.49 angstrom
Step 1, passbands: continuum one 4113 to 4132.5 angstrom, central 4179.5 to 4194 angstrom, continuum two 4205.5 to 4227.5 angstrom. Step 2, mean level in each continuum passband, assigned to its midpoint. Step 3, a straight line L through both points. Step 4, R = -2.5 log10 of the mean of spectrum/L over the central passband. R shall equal 0.08 mag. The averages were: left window 17.7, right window 17.9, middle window 16.6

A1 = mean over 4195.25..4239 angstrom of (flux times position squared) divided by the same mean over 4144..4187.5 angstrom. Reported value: 1.1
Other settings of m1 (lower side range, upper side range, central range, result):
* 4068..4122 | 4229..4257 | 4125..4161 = 2.3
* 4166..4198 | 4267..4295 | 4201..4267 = -4.4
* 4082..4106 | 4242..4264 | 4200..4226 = 1.1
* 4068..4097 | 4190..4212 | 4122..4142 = 0.4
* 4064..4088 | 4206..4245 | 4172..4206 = 2.1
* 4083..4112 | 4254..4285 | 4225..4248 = -0.6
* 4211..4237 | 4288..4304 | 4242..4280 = -3.8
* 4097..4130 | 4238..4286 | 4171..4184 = 0.0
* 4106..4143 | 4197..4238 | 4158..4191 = 0.8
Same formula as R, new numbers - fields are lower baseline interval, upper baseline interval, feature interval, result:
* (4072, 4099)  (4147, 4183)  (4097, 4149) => 0.028 mag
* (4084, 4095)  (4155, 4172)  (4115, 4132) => 0.029 mag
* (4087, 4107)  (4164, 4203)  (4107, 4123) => -0.049 mag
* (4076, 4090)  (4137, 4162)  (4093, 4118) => 0.012 mag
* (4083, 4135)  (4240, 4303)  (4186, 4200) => 0.102 mag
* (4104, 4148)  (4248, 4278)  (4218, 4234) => 0.071 mag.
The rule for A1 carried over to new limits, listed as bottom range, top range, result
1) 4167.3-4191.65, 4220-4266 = 1.12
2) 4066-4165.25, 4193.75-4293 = 1.11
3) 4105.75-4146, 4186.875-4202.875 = 0.98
